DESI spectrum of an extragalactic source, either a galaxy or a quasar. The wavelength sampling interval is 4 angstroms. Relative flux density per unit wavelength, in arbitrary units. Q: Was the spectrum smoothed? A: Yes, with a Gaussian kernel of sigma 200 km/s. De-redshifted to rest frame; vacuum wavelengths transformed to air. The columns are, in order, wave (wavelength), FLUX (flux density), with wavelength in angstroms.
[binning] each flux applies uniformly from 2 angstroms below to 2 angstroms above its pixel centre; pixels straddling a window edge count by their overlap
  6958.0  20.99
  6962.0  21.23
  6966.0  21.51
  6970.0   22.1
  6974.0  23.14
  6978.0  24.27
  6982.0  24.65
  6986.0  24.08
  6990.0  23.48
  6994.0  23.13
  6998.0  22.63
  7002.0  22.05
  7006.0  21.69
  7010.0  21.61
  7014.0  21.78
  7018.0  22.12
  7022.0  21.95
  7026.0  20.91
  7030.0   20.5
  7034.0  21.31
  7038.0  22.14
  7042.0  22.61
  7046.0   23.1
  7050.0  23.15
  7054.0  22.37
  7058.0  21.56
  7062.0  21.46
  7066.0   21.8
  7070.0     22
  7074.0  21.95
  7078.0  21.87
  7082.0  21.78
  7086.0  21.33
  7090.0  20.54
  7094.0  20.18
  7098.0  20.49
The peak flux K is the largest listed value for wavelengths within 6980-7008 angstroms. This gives 24.65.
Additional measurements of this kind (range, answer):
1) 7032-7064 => 23.15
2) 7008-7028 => 22.12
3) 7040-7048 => 23.1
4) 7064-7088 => 22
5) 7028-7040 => 22.14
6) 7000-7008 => 22.05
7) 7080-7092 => 21.78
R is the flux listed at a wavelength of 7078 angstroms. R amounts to 21.87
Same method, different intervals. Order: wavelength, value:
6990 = 23.48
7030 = 20.5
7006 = 21.69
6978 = 24.27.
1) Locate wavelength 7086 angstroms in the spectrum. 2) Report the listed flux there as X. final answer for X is 21.33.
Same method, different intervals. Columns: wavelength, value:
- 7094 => 20.18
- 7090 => 20.54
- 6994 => 23.13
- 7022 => 21.95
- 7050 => 23.15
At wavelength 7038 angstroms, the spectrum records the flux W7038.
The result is 22.14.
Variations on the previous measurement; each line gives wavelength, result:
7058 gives 21.56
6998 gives 22.63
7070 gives 22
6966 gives 21.51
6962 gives 21.23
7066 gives 21.8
